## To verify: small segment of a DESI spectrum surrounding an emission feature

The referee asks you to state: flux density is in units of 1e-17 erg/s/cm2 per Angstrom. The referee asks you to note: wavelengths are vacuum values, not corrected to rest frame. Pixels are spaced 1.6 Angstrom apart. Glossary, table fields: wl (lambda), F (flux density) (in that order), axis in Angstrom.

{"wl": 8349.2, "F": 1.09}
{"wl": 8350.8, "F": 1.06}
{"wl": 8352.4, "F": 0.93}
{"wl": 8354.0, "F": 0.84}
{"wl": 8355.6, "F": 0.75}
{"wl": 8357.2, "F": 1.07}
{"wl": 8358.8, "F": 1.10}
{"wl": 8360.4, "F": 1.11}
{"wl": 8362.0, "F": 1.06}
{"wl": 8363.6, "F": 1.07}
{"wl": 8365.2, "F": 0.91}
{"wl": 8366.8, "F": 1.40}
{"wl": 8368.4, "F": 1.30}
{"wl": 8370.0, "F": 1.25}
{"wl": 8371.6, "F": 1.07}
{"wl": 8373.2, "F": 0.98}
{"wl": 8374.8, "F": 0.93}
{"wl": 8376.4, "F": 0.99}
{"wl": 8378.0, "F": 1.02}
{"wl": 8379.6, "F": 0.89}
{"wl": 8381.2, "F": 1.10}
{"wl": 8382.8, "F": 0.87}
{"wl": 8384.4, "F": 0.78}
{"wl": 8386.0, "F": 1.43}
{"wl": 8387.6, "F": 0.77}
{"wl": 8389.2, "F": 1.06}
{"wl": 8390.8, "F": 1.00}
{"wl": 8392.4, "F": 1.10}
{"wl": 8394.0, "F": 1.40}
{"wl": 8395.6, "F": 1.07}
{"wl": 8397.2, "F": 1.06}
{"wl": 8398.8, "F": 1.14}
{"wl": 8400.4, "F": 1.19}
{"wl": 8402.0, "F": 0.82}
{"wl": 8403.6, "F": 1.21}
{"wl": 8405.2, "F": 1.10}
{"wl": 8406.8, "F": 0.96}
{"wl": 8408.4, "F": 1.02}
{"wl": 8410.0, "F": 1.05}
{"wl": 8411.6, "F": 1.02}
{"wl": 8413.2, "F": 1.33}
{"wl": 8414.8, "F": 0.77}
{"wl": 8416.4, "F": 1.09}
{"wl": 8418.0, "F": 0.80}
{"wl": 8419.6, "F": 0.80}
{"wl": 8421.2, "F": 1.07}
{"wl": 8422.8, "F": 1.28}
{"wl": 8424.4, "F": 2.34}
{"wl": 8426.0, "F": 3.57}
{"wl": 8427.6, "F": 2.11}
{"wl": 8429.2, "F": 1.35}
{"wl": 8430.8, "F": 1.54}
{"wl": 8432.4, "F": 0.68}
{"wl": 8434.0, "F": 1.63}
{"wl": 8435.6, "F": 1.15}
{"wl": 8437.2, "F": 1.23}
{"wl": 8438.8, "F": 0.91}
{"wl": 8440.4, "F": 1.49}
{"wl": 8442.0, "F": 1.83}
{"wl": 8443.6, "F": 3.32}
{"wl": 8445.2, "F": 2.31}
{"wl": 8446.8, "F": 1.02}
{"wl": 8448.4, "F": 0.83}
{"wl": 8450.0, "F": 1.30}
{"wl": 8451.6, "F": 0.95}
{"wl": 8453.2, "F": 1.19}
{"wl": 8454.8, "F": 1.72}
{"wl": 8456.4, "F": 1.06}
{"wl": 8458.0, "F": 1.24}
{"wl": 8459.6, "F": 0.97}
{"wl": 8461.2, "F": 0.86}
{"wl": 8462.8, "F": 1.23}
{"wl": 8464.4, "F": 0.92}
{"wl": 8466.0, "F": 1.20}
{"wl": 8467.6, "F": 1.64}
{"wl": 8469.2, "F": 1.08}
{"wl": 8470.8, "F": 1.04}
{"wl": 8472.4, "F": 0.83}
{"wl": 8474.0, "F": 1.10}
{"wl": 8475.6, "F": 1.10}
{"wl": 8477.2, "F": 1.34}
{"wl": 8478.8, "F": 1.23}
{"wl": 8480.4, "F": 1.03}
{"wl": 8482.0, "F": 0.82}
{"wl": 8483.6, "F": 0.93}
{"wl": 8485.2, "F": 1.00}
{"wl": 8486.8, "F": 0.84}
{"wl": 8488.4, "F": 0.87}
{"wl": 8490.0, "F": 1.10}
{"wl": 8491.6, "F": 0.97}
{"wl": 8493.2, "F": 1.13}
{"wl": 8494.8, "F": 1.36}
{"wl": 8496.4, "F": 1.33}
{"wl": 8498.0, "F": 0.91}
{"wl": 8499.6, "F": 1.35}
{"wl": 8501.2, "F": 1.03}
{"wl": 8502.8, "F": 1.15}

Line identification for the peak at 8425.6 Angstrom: [S II]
